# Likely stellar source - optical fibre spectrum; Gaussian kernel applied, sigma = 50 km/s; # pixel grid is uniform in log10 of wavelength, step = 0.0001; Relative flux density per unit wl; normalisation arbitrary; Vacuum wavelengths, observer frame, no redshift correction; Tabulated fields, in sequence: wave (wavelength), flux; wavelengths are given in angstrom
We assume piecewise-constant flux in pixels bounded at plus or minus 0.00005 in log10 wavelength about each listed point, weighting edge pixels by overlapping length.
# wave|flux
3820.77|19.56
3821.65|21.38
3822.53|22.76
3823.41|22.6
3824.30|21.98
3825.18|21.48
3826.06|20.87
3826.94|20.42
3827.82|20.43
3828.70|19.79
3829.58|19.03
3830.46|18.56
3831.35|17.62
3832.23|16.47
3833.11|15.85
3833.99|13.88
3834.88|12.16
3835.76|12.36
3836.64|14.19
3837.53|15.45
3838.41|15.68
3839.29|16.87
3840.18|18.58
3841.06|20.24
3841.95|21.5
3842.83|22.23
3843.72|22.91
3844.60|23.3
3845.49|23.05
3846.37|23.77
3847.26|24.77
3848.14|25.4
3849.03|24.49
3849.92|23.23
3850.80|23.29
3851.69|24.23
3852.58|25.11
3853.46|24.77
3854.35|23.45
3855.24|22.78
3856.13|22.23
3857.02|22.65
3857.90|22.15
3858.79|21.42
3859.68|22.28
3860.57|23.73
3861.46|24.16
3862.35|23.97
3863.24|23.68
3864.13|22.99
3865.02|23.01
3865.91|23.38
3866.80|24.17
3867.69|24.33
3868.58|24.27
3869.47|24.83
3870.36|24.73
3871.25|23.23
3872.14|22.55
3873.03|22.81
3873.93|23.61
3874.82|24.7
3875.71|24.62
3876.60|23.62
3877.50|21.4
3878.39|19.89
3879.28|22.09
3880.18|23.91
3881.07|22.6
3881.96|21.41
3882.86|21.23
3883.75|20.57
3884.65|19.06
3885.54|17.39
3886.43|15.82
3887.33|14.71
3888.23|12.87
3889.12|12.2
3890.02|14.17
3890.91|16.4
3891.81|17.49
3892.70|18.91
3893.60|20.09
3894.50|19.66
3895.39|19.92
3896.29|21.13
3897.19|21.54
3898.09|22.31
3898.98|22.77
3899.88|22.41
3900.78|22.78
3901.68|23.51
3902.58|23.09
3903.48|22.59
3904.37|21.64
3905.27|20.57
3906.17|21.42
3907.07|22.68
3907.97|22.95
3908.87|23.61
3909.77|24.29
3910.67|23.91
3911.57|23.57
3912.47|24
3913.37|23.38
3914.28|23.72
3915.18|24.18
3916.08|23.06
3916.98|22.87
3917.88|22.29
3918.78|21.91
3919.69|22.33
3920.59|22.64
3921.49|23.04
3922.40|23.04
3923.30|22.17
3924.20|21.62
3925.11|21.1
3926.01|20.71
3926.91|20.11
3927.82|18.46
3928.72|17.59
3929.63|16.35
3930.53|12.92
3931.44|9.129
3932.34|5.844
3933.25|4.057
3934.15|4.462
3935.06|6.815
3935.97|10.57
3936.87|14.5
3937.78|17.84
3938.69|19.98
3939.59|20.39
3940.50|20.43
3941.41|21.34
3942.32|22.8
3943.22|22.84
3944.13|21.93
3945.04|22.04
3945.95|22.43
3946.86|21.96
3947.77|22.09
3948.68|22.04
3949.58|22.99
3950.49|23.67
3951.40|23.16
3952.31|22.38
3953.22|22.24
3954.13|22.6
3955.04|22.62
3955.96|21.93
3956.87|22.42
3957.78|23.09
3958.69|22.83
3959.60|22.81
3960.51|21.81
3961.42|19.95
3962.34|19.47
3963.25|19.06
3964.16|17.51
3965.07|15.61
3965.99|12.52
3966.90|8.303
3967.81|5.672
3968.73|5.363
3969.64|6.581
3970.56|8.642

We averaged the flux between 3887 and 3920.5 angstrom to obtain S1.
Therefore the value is 21.2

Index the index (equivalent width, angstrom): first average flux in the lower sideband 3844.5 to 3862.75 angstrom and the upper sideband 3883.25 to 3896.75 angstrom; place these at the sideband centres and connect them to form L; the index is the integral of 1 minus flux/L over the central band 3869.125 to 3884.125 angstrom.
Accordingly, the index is -2.4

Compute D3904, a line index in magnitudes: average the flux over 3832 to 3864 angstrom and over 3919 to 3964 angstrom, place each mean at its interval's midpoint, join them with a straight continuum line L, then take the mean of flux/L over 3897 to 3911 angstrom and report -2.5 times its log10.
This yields -0.13 mag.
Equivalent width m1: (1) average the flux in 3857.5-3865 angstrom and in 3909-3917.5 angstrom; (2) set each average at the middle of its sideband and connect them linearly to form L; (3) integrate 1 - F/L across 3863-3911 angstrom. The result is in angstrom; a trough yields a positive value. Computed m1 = 4.0 angstrom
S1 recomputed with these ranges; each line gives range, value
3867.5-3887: 22.1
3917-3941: 17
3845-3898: 21.8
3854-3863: 22.9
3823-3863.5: 20.8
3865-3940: 20.1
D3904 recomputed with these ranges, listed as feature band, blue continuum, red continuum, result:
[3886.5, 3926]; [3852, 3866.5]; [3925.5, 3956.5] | -0.05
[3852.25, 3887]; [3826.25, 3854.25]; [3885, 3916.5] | -0.12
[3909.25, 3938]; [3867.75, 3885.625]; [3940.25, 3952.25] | 0.21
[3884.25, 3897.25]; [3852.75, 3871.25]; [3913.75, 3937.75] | 0.20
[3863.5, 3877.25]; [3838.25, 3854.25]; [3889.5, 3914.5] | -0.08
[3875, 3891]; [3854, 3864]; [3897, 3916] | 0.19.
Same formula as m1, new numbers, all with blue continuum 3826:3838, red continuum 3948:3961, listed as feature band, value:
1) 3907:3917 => -1.4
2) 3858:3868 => -2.8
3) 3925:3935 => 3.8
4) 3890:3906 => -0.7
